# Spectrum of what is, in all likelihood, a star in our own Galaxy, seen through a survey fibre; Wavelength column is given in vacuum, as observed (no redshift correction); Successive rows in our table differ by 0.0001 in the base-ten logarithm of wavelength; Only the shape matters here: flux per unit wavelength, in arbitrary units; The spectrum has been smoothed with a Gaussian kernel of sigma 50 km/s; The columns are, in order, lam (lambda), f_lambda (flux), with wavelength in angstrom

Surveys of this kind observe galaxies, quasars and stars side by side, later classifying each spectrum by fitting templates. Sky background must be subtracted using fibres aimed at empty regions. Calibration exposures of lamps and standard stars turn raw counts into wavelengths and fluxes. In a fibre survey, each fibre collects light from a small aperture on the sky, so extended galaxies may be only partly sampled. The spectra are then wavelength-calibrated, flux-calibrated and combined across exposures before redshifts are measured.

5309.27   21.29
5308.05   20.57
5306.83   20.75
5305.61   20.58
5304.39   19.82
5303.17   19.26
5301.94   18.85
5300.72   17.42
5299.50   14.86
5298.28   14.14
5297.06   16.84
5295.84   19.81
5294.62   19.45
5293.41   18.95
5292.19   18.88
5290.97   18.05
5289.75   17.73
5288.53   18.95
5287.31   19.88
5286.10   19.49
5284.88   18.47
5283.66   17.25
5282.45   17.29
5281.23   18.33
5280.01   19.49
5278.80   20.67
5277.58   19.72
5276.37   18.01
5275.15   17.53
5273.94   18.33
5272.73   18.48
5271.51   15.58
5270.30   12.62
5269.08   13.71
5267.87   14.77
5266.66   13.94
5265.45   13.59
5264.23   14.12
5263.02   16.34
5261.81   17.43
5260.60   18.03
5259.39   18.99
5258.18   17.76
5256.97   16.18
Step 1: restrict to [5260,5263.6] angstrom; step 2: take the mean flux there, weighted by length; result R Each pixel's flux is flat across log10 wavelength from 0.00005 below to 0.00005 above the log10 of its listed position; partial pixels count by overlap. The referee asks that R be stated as 17.3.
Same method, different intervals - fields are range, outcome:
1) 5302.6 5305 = 19.6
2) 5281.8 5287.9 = 18.5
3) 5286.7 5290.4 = 18.9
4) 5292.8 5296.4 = 19.4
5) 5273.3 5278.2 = 18.4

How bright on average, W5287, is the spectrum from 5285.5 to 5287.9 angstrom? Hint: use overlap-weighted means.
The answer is 19.7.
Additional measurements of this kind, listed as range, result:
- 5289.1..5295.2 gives 18.6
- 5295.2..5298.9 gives 16.9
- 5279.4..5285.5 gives 18.2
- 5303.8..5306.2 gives 20.2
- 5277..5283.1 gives 19.1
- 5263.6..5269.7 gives 14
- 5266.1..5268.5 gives 14.4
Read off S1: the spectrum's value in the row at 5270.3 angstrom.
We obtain 12.62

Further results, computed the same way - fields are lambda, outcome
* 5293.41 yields 18.95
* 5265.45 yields 13.59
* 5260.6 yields 18.03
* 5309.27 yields 21.29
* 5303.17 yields 19.26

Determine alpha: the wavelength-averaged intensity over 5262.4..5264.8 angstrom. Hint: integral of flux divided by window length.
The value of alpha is 15.3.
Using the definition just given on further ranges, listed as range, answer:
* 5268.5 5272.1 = 14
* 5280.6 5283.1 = 17.8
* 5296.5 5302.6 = 16.4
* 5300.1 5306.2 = 19.2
